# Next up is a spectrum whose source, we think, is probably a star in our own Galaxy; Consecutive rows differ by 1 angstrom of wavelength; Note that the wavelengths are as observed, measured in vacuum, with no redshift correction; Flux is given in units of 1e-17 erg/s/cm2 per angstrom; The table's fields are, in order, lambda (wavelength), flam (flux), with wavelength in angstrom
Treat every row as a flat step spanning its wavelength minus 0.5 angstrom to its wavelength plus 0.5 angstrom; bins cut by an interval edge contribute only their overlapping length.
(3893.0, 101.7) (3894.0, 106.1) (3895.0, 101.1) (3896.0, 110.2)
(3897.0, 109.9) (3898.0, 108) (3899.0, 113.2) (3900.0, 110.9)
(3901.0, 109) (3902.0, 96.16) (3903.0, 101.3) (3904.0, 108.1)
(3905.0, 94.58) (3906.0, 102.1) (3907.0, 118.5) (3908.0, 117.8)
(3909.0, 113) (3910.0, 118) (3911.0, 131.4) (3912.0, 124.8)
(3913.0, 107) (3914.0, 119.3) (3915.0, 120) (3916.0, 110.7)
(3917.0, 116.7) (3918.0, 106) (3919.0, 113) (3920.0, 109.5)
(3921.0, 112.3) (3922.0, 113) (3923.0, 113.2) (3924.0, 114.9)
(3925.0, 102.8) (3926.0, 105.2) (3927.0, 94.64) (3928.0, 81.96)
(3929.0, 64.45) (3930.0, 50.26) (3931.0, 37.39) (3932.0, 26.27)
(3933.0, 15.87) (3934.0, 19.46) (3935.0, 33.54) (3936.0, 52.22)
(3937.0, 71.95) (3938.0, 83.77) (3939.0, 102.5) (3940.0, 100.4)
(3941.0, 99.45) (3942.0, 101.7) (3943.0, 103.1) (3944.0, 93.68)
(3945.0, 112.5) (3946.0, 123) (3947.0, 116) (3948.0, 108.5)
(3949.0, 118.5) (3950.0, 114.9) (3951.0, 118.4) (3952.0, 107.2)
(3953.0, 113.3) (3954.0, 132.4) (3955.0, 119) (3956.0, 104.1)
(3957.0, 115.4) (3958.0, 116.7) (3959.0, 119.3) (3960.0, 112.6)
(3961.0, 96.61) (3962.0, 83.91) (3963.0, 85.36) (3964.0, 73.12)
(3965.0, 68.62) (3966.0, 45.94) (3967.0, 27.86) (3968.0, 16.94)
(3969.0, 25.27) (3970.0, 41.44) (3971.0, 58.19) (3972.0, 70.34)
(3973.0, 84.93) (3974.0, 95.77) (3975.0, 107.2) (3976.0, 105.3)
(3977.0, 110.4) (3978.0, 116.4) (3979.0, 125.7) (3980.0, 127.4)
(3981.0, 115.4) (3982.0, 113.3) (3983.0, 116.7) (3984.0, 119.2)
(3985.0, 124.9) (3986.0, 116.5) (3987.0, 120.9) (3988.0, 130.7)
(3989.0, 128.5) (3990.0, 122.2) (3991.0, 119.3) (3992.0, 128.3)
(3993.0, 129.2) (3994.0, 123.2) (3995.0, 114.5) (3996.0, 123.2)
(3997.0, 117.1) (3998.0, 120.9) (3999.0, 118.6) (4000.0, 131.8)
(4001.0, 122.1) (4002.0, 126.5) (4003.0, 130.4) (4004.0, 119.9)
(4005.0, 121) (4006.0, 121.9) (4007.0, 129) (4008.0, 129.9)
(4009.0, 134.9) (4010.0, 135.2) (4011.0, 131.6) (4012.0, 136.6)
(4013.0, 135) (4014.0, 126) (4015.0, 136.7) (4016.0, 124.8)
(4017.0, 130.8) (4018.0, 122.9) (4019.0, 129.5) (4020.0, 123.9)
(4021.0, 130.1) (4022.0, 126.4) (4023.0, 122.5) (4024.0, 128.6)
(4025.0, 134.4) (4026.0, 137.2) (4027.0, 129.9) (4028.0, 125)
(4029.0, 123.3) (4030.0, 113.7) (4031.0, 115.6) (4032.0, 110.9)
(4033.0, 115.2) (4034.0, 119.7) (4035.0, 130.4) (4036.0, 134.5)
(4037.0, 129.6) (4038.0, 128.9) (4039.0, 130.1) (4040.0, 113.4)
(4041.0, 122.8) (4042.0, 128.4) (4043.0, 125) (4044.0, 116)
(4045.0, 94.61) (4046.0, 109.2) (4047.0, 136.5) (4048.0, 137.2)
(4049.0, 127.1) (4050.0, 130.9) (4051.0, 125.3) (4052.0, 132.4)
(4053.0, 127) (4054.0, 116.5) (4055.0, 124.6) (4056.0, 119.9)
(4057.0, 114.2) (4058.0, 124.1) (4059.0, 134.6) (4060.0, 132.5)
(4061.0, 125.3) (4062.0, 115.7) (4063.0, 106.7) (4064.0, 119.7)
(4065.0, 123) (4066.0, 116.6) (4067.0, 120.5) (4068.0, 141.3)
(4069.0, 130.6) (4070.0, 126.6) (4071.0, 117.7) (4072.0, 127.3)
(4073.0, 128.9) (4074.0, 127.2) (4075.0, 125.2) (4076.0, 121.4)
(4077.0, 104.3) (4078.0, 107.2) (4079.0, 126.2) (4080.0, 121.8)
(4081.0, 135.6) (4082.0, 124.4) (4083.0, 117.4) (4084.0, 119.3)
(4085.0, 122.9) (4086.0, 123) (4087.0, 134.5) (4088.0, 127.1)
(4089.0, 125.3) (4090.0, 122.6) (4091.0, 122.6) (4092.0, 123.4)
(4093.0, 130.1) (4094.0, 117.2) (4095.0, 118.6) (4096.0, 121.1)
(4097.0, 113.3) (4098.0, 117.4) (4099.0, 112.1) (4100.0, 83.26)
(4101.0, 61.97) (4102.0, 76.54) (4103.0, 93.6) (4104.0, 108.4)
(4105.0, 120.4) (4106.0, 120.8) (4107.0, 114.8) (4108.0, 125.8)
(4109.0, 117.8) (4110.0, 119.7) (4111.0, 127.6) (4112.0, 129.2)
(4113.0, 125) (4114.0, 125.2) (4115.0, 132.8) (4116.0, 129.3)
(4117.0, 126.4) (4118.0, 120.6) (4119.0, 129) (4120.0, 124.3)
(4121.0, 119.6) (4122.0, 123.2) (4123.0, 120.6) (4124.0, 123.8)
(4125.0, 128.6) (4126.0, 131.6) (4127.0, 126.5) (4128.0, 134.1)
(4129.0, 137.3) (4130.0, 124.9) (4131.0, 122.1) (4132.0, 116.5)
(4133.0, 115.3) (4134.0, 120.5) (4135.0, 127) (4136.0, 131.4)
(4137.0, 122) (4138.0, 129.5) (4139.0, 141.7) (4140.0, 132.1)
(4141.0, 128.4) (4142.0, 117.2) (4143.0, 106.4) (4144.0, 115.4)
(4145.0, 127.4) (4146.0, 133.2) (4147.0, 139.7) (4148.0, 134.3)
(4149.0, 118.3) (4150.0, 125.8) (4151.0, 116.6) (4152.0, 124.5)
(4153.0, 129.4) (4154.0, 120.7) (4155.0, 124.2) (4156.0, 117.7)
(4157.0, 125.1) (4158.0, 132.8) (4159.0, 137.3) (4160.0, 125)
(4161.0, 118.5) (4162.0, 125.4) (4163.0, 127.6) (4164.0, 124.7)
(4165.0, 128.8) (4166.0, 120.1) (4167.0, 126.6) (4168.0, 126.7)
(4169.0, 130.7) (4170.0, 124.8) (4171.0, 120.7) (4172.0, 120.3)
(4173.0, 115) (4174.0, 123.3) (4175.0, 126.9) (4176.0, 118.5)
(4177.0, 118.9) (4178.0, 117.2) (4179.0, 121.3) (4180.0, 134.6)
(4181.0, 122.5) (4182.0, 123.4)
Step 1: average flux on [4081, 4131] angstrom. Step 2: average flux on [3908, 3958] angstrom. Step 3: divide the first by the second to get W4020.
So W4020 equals 1.22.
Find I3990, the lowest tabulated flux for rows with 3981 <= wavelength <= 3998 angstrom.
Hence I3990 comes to 113.3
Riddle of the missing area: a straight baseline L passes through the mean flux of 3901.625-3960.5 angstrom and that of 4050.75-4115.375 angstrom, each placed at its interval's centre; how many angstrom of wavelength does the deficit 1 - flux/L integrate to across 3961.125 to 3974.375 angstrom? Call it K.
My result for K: 5.6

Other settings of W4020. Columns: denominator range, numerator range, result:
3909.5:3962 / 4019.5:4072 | 1.26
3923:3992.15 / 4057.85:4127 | 1.29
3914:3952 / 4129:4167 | 1.36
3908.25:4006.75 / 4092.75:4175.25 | 1.21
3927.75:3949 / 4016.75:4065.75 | 1.61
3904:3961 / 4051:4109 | 1.20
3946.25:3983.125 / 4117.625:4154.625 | 1.32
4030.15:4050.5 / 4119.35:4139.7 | 1.03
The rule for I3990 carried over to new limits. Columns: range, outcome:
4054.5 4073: 106.7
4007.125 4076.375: 94.61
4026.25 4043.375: 110.9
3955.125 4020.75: 16.94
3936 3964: 52.22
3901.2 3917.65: 94.58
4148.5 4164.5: 116.6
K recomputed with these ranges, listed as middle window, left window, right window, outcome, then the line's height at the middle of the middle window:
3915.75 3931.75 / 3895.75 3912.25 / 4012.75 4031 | 2.6 angstrom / 114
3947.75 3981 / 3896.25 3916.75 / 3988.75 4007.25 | 7.2 angstrom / 119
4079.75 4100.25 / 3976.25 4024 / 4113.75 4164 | 0.7 angstrom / 125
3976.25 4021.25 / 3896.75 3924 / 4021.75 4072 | -1.9 angstrom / 120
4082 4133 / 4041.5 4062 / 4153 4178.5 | 1.7 angstrom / 124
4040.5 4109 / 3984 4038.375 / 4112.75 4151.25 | 3.3 angstrom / 126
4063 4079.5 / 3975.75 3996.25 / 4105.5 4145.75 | 0.1 angstrom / 123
